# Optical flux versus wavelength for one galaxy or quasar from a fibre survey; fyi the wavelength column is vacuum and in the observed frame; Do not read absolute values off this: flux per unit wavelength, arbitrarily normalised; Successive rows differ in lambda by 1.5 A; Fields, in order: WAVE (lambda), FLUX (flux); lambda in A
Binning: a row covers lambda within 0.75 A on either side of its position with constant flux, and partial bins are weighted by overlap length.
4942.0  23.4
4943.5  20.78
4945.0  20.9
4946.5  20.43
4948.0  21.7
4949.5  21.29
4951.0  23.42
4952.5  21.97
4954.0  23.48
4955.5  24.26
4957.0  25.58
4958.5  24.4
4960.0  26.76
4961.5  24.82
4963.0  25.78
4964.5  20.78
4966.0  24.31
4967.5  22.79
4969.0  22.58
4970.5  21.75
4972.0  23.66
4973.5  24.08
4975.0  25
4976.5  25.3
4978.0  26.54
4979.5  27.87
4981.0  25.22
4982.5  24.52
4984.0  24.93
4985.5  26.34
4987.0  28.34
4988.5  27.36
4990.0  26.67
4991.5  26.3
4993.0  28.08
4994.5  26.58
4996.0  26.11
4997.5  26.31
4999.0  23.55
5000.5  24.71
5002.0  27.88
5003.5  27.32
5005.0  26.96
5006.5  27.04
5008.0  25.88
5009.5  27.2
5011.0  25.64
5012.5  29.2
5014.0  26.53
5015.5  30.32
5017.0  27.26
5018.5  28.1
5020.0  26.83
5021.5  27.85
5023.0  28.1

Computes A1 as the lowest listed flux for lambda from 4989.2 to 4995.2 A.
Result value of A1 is 26.3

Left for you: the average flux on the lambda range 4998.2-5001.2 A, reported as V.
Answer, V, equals 24.2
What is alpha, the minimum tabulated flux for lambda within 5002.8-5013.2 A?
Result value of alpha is 25.64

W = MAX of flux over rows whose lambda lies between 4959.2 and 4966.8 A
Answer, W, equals 26.76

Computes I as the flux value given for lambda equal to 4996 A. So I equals 26.11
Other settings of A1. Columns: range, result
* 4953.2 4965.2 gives 20.78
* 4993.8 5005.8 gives 23.55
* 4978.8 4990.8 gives 24.52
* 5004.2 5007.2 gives 26.96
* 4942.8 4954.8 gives 20.43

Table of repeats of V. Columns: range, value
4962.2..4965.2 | 23.3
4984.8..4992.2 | 27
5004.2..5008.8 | 26.6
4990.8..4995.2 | 27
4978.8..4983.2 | 25.9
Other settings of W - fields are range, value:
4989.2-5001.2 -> 28.08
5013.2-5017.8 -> 30.32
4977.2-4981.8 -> 27.87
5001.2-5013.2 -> 29.2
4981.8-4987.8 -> 28.34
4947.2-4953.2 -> 23.42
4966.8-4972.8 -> 23.66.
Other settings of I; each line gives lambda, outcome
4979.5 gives 27.87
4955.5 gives 24.26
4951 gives 23.42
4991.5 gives 26.3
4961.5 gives 24.82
